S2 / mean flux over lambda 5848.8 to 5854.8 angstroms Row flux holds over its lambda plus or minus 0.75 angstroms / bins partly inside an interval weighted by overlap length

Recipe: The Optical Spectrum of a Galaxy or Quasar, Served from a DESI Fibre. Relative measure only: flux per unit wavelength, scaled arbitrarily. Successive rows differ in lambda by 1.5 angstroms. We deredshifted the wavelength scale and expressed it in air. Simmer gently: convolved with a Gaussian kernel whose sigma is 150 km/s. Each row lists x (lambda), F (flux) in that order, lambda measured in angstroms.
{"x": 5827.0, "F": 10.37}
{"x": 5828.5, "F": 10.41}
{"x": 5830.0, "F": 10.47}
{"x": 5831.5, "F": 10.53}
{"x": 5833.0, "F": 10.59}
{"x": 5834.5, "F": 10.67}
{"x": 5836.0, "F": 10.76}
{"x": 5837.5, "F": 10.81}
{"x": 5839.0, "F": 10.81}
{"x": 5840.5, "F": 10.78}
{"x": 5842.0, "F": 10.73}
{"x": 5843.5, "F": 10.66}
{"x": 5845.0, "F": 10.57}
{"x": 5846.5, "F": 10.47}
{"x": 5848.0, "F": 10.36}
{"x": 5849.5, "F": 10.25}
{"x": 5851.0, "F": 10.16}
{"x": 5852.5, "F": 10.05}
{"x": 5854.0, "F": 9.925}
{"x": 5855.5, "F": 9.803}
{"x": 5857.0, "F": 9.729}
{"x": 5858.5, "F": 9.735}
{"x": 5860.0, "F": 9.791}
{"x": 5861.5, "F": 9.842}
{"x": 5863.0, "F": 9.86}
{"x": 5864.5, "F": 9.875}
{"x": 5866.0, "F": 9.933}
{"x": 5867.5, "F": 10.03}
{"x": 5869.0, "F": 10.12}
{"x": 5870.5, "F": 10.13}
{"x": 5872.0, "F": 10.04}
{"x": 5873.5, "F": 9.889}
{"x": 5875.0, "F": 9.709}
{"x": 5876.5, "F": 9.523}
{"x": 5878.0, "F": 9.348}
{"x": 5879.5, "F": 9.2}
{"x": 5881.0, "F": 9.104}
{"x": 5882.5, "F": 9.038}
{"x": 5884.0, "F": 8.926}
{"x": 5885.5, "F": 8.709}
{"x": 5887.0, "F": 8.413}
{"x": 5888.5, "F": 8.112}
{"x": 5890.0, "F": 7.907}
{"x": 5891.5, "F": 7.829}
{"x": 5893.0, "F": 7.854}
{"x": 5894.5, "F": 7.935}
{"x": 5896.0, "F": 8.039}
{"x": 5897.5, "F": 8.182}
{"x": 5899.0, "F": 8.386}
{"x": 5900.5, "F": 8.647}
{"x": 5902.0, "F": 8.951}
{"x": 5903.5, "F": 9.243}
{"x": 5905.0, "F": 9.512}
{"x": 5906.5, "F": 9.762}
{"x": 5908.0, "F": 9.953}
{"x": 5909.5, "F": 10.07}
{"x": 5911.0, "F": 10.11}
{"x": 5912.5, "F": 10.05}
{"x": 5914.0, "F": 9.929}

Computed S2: 10.1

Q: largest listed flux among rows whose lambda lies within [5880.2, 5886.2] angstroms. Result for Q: 9.104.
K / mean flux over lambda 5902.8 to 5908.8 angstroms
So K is 9.62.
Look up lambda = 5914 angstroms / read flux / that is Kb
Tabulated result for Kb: 9.929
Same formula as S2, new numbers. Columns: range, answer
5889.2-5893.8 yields 7.87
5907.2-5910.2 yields 10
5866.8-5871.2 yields 10.1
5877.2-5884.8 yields 9.12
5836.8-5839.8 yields 10.8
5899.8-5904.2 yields 8.95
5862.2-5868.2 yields 9.92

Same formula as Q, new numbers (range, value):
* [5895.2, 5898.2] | 8.182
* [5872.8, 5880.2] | 9.889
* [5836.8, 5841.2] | 10.81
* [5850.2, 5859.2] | 10.16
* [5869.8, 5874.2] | 10.13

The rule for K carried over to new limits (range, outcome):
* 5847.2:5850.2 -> 10.3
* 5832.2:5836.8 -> 10.7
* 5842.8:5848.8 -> 10.5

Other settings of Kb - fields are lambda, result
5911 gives 10.11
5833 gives 10.59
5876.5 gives 9.523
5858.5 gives 9.735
